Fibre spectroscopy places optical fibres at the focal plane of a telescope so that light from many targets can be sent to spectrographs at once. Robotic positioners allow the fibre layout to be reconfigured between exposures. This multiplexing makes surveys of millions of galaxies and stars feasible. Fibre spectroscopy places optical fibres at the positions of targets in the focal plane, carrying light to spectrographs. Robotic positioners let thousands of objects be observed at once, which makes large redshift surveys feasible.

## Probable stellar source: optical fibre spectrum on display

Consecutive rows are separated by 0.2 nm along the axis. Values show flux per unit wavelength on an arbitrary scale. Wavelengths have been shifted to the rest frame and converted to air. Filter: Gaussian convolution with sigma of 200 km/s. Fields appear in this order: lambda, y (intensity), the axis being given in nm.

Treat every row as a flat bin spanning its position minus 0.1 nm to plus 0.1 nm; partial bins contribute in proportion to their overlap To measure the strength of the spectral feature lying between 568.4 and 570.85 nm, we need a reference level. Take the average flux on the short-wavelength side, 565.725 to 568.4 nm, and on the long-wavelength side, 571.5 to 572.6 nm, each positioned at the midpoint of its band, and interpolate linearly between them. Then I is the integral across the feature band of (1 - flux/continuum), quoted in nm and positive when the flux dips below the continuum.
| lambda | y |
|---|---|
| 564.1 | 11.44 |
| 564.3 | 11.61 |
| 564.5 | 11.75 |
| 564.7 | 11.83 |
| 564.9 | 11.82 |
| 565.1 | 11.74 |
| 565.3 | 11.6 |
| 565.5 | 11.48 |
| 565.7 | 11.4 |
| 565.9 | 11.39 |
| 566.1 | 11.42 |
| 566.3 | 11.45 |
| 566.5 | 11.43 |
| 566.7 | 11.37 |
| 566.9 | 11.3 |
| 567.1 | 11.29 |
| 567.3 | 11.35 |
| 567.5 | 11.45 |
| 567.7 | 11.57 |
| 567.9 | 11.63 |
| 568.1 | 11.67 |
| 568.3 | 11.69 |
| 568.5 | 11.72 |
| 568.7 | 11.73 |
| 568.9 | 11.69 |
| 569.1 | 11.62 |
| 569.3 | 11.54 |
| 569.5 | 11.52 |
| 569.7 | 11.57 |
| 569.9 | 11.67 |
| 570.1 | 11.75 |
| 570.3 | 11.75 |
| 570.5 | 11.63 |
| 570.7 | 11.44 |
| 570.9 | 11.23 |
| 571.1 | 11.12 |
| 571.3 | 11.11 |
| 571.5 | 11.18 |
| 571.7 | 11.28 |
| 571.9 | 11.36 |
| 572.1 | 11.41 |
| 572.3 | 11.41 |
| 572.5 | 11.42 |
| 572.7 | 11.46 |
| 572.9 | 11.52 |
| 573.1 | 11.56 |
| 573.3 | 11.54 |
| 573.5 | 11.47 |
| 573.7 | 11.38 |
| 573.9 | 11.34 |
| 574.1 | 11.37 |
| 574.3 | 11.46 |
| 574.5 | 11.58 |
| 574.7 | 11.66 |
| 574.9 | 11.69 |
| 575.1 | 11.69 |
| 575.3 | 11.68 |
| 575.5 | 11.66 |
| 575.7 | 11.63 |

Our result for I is -0.05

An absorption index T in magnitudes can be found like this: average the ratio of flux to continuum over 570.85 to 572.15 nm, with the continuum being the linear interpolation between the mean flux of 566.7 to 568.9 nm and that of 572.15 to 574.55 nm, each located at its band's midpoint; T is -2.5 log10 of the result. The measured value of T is 0.02 mag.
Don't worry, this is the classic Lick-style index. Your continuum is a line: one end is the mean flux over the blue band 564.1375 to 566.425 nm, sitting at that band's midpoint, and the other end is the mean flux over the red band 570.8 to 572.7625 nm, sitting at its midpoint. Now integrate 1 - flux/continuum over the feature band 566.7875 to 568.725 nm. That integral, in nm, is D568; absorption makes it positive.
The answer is -0.01 nm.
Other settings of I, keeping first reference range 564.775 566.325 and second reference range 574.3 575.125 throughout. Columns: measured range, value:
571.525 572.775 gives 0.025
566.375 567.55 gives 0.020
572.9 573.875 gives 0.011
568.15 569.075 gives -0.010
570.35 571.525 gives 0.029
